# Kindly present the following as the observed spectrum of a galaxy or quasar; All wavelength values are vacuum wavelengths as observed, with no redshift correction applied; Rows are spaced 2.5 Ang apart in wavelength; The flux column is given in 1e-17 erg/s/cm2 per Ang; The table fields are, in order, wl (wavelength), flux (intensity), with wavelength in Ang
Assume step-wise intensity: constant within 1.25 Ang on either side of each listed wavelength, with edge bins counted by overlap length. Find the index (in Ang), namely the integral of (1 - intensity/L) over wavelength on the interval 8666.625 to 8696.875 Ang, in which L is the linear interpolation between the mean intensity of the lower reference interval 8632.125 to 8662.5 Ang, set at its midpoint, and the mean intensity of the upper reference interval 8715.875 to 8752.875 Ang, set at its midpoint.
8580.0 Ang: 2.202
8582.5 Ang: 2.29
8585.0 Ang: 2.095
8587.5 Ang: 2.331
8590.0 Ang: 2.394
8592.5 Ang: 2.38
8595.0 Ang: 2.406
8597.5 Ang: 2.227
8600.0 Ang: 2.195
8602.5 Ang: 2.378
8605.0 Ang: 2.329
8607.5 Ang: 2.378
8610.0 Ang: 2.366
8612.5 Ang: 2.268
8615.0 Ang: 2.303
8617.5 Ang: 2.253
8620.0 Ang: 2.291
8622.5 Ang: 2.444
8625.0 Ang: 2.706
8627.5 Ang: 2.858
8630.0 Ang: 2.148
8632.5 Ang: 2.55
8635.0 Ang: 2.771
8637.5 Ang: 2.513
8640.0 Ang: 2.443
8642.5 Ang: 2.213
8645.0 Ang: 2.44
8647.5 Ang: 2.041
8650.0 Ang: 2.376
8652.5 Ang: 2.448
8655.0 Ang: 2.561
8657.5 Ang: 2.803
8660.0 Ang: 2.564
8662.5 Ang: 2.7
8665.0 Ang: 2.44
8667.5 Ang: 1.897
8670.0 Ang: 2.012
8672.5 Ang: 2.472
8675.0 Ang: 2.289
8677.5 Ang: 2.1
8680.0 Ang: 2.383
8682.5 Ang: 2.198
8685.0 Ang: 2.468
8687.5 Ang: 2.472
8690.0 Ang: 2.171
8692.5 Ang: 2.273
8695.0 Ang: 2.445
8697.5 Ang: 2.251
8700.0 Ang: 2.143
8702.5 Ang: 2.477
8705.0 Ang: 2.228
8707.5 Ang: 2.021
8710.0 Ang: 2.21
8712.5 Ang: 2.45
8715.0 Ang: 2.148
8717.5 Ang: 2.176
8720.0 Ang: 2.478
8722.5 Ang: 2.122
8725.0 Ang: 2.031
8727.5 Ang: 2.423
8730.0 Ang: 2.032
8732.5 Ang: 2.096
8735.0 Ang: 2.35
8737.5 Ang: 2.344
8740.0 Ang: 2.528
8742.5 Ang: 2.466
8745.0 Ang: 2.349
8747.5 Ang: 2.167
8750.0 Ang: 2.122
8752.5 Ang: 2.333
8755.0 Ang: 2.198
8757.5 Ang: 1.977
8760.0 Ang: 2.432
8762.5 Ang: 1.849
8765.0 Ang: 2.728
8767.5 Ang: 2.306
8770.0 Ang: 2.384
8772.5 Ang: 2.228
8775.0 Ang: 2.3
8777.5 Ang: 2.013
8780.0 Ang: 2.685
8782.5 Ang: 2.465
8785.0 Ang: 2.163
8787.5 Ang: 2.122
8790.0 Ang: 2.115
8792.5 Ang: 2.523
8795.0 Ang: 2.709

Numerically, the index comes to 1.6 Ang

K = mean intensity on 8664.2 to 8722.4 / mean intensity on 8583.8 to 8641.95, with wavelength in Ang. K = 0.95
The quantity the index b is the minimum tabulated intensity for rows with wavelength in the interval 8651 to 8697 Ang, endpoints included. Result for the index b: 1.897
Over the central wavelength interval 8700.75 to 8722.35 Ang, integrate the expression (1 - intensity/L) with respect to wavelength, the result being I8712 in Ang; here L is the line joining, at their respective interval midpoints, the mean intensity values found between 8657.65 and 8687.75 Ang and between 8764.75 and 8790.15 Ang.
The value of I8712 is 0.65 Ang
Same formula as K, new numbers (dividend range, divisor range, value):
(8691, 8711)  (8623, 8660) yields 0.90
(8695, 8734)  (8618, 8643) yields 0.89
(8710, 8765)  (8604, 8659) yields 0.93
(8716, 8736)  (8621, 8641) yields 0.87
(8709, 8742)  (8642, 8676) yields 0.95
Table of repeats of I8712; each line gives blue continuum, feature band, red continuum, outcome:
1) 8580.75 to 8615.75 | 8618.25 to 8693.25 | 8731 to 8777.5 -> -3.4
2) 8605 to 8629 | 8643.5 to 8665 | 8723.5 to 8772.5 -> -1.0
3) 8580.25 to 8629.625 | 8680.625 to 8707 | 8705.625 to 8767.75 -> -0.2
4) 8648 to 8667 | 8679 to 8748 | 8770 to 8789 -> 3.6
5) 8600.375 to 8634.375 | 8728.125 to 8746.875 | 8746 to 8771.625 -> -0.3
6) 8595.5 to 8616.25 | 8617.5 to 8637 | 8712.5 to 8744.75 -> -1.8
